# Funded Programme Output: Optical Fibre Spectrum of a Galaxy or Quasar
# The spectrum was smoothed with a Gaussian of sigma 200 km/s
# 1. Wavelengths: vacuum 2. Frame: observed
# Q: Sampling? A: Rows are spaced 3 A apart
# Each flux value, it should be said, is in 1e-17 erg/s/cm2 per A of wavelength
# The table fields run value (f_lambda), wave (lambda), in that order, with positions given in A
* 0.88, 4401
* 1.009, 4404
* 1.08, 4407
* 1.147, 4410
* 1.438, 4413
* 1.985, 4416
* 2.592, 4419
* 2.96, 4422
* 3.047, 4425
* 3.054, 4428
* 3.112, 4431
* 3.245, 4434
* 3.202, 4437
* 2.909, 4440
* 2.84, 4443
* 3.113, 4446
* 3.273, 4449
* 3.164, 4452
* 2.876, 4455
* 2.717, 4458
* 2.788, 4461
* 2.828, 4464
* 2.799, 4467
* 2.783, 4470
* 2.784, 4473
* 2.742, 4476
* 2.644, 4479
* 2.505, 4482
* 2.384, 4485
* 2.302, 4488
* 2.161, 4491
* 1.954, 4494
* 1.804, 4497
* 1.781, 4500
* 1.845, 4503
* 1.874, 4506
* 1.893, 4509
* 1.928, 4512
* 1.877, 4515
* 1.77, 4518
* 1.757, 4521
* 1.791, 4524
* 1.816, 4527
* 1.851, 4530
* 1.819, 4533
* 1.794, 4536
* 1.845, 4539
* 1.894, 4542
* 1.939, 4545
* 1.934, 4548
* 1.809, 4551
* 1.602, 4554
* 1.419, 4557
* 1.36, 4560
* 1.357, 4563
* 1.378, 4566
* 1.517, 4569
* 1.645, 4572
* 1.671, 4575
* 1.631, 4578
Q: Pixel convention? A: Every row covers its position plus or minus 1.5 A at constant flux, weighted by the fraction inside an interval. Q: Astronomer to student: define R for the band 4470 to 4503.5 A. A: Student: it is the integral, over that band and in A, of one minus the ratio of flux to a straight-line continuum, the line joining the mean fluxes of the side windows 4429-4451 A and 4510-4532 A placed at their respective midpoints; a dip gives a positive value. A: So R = 1.1 A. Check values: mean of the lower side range 3.1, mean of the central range 2.3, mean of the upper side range 1.83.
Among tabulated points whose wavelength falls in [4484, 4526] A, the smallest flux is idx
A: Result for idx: 1.757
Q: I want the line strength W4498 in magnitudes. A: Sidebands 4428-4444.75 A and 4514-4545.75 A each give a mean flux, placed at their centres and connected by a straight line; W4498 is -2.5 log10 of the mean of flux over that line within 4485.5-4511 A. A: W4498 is 0.14 mag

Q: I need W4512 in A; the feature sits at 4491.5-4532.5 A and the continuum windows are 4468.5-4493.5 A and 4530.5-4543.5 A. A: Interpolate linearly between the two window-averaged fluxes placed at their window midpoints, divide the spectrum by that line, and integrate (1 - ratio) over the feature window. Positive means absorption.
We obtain 5.5 A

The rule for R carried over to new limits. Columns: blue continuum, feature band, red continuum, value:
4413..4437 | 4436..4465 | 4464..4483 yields -2.25 A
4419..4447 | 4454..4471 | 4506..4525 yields -1.28 A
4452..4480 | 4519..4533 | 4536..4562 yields 1.48 A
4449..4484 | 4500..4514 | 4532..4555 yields 2.55 A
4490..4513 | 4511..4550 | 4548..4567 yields -3.31 A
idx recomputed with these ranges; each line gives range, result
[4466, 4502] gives 1.781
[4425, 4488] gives 2.302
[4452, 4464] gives 2.717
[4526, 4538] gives 1.794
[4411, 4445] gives 1.438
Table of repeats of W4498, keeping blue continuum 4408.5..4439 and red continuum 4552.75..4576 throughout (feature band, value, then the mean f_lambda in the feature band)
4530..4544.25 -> -0.09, 1.84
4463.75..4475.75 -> -0.25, 2.79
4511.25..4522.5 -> 0.02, 1.83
